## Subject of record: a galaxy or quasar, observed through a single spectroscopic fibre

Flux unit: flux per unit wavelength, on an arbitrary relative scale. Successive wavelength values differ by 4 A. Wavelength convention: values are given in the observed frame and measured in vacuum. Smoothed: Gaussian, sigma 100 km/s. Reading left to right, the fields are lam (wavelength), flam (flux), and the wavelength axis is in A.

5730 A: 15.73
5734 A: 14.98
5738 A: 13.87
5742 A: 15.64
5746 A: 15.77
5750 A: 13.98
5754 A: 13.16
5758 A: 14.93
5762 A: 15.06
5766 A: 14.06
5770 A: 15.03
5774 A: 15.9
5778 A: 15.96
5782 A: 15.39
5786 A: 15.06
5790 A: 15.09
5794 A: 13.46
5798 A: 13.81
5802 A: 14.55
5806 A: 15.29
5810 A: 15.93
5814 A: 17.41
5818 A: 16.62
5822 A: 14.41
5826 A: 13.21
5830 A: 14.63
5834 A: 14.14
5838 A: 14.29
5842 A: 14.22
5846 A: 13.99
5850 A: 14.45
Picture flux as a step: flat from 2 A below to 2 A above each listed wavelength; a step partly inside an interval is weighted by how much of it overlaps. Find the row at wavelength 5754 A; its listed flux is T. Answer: 13.16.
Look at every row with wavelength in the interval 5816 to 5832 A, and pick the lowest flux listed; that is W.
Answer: 13.21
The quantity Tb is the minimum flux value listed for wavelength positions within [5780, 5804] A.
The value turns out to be 13.46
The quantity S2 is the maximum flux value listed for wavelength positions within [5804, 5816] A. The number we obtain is 17.41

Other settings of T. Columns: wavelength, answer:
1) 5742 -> 15.64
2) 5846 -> 13.99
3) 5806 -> 15.29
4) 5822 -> 14.41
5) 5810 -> 15.93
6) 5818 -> 16.62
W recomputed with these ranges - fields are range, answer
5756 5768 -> 14.06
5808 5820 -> 15.93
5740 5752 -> 13.98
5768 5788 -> 15.03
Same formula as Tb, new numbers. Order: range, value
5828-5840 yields 14.14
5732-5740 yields 13.87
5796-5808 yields 13.81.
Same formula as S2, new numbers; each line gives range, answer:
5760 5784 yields 15.96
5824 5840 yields 14.63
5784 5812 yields 15.93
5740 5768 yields 15.77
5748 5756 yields 13.98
